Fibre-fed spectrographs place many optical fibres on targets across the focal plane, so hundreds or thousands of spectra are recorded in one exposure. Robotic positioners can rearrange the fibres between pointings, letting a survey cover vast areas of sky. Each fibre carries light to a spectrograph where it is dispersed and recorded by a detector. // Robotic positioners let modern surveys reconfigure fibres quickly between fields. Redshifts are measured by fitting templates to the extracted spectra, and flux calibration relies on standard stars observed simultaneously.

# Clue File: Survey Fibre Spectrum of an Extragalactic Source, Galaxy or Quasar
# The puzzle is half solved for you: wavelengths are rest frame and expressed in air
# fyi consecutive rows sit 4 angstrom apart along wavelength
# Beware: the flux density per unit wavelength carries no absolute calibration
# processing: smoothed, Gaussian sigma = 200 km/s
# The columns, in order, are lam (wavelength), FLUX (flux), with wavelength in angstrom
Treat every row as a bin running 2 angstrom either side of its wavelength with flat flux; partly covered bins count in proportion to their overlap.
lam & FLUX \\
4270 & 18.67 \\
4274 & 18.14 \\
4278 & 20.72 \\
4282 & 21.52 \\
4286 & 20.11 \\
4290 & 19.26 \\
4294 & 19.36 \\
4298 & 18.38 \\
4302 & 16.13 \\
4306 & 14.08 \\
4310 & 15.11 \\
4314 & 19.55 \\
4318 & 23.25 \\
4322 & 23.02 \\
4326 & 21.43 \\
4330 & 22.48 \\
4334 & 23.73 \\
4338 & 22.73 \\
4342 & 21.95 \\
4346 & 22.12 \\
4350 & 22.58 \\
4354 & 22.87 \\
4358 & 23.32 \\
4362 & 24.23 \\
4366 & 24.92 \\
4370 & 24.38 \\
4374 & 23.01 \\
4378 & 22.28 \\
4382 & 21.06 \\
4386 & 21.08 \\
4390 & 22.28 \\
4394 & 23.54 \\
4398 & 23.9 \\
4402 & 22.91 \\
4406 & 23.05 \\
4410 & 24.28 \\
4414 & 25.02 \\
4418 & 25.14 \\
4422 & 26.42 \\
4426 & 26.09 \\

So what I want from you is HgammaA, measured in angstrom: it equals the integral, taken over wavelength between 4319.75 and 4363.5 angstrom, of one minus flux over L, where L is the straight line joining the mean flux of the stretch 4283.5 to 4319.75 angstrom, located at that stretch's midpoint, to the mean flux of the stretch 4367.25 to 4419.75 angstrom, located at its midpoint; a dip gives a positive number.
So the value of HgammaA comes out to -4.9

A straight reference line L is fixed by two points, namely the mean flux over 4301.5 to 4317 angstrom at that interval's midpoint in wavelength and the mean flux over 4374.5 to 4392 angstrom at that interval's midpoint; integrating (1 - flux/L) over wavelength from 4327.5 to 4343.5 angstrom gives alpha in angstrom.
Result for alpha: -3.7 angstrom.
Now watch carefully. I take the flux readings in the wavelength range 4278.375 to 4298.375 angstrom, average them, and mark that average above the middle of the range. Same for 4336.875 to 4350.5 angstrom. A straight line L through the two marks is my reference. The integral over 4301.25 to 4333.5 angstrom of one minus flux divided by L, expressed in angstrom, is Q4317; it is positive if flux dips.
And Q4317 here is 2.29 angstrom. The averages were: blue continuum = 19.9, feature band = 19.7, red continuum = 22.3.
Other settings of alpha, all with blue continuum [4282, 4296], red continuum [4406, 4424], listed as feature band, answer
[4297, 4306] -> 1.74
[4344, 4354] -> -0.07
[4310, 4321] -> 0.29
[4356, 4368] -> -0.70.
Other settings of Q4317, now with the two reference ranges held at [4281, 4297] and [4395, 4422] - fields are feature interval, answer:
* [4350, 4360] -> -0.3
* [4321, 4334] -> -0.7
